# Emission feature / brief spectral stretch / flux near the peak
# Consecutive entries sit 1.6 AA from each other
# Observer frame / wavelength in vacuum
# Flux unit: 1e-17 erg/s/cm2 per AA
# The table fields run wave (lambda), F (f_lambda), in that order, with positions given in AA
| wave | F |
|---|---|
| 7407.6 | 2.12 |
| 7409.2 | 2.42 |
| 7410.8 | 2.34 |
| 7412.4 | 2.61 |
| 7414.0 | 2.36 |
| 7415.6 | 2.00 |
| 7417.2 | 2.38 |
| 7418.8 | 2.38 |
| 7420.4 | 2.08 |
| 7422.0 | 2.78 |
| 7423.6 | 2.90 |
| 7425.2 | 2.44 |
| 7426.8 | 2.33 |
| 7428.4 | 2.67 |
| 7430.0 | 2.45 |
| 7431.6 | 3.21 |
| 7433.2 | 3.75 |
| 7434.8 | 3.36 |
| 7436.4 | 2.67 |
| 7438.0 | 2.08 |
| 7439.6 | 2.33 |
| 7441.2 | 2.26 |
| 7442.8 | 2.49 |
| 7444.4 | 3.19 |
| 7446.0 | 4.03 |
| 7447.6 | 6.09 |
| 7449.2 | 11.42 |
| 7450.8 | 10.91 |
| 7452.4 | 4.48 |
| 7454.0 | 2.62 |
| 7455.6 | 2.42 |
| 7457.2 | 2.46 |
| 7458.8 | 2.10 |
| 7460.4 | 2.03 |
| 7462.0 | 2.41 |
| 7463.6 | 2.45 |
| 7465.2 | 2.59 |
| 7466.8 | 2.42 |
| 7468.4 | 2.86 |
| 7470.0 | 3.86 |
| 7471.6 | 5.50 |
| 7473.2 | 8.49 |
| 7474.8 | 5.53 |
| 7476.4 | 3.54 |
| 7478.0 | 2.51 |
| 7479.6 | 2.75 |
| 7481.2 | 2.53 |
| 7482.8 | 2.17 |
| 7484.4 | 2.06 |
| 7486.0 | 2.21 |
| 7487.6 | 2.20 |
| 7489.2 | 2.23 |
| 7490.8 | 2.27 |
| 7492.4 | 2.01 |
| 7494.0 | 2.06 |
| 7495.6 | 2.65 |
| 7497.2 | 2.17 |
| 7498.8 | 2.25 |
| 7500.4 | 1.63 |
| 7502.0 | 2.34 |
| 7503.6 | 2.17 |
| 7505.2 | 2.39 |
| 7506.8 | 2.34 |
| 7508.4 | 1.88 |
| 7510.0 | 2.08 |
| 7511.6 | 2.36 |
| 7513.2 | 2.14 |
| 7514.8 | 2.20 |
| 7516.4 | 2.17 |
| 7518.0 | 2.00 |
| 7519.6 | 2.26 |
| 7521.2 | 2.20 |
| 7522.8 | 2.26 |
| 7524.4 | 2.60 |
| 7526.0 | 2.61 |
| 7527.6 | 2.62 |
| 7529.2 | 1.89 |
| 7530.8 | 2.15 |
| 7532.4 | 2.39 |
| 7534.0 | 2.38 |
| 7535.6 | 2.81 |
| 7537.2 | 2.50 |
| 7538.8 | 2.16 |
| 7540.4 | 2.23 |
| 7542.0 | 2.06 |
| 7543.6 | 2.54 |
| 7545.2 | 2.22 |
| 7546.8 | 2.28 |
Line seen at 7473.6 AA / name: [N II]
